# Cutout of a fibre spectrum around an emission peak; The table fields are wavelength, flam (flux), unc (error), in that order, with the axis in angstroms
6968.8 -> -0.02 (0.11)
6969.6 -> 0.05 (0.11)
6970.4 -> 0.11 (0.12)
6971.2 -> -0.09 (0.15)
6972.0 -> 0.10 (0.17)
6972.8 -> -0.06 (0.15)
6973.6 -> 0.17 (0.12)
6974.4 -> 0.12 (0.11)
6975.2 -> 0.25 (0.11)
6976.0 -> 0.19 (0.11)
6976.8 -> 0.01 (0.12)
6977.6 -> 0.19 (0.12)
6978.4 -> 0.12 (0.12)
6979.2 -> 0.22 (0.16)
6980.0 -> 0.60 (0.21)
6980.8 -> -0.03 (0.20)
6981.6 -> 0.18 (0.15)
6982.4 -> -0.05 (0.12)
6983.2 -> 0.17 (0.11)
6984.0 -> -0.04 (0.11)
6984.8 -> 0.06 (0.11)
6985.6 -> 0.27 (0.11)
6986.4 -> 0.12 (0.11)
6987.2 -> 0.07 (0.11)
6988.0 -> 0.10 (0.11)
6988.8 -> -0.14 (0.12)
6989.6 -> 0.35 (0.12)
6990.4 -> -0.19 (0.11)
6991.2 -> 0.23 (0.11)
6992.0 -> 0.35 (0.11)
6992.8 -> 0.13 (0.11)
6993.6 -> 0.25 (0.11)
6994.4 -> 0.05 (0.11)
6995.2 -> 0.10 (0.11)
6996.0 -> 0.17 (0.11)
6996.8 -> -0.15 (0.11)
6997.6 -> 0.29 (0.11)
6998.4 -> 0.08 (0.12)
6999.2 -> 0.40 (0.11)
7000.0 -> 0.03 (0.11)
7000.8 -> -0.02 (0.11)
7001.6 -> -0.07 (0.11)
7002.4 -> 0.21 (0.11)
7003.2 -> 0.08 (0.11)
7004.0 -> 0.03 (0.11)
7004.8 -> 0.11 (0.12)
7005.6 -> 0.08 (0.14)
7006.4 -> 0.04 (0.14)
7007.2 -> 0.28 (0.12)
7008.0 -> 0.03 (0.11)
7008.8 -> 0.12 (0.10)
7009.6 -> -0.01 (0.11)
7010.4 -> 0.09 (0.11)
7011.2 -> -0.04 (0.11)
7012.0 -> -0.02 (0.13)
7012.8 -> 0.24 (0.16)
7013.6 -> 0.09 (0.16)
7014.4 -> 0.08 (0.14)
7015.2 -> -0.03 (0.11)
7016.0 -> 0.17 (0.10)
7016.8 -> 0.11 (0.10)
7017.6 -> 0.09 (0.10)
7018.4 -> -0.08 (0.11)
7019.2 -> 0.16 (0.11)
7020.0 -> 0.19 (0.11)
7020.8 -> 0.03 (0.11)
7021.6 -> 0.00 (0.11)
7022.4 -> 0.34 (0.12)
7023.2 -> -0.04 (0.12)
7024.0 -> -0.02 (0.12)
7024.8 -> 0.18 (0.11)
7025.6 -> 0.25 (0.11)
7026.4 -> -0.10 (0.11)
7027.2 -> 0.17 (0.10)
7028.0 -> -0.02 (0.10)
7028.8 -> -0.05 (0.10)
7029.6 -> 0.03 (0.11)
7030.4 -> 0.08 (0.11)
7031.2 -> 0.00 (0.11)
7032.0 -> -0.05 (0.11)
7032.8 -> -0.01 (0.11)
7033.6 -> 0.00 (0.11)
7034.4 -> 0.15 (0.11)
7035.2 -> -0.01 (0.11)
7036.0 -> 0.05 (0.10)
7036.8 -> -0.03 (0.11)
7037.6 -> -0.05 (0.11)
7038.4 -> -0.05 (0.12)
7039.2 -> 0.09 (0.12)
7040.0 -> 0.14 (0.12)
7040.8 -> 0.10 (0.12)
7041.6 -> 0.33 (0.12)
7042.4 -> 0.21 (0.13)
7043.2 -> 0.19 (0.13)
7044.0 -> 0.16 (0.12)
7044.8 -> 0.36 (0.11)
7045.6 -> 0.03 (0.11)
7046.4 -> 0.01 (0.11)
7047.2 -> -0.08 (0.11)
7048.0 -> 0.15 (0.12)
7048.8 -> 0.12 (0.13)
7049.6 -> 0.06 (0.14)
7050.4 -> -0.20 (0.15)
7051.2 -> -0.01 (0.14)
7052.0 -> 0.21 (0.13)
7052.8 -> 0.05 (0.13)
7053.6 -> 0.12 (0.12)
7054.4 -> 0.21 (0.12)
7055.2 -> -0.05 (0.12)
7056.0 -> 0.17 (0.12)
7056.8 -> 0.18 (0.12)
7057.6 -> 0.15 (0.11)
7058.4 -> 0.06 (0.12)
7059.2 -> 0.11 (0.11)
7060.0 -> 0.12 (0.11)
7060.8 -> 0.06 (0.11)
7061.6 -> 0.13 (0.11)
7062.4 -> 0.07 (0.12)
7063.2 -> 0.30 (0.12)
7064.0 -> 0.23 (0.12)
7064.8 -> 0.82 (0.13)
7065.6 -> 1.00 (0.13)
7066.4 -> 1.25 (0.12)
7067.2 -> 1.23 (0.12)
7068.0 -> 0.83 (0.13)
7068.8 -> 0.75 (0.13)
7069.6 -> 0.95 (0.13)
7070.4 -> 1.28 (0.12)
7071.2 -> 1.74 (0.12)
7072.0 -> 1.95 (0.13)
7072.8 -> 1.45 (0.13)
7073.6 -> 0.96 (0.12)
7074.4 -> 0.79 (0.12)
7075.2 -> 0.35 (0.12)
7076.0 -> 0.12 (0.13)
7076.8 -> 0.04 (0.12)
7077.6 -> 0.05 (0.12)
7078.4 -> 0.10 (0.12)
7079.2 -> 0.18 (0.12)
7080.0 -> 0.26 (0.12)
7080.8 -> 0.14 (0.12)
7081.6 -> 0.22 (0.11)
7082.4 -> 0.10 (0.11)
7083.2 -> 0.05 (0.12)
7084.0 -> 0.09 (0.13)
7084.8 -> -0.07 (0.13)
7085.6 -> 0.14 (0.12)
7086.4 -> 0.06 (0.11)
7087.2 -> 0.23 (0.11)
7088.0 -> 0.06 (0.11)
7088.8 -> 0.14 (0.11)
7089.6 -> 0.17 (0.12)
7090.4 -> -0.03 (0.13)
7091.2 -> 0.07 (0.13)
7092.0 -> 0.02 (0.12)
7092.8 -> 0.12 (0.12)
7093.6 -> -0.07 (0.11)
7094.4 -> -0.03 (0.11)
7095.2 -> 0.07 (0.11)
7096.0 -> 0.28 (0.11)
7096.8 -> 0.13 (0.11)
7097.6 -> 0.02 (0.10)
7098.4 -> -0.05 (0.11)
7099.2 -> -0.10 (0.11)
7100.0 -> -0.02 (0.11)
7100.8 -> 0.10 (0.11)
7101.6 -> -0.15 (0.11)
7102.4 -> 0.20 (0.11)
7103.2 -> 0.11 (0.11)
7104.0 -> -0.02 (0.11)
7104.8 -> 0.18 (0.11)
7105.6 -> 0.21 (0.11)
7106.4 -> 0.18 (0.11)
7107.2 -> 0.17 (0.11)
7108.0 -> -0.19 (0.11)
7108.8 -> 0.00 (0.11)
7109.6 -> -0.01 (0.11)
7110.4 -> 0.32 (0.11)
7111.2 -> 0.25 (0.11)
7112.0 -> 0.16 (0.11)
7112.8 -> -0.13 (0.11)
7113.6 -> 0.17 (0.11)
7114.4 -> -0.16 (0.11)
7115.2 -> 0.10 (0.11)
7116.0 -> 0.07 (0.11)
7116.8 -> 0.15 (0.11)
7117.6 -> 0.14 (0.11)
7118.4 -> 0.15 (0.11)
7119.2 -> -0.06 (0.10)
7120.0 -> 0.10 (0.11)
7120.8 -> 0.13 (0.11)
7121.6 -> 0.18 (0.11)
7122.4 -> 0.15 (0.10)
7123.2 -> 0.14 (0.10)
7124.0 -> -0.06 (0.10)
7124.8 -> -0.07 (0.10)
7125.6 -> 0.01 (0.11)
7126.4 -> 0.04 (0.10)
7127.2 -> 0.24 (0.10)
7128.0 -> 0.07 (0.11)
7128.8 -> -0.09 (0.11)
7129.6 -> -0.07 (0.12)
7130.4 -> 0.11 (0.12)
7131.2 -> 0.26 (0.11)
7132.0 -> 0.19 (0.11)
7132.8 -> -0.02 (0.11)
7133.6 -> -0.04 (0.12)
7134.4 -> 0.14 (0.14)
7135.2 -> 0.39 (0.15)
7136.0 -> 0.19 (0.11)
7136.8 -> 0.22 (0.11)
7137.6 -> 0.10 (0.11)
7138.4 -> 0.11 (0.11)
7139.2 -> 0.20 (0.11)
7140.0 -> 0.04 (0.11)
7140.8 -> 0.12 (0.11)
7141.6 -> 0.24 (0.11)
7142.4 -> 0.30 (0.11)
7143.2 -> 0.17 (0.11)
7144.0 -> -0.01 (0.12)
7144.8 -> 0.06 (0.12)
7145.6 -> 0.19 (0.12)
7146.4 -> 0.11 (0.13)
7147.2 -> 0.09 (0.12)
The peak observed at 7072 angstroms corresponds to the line [O II]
